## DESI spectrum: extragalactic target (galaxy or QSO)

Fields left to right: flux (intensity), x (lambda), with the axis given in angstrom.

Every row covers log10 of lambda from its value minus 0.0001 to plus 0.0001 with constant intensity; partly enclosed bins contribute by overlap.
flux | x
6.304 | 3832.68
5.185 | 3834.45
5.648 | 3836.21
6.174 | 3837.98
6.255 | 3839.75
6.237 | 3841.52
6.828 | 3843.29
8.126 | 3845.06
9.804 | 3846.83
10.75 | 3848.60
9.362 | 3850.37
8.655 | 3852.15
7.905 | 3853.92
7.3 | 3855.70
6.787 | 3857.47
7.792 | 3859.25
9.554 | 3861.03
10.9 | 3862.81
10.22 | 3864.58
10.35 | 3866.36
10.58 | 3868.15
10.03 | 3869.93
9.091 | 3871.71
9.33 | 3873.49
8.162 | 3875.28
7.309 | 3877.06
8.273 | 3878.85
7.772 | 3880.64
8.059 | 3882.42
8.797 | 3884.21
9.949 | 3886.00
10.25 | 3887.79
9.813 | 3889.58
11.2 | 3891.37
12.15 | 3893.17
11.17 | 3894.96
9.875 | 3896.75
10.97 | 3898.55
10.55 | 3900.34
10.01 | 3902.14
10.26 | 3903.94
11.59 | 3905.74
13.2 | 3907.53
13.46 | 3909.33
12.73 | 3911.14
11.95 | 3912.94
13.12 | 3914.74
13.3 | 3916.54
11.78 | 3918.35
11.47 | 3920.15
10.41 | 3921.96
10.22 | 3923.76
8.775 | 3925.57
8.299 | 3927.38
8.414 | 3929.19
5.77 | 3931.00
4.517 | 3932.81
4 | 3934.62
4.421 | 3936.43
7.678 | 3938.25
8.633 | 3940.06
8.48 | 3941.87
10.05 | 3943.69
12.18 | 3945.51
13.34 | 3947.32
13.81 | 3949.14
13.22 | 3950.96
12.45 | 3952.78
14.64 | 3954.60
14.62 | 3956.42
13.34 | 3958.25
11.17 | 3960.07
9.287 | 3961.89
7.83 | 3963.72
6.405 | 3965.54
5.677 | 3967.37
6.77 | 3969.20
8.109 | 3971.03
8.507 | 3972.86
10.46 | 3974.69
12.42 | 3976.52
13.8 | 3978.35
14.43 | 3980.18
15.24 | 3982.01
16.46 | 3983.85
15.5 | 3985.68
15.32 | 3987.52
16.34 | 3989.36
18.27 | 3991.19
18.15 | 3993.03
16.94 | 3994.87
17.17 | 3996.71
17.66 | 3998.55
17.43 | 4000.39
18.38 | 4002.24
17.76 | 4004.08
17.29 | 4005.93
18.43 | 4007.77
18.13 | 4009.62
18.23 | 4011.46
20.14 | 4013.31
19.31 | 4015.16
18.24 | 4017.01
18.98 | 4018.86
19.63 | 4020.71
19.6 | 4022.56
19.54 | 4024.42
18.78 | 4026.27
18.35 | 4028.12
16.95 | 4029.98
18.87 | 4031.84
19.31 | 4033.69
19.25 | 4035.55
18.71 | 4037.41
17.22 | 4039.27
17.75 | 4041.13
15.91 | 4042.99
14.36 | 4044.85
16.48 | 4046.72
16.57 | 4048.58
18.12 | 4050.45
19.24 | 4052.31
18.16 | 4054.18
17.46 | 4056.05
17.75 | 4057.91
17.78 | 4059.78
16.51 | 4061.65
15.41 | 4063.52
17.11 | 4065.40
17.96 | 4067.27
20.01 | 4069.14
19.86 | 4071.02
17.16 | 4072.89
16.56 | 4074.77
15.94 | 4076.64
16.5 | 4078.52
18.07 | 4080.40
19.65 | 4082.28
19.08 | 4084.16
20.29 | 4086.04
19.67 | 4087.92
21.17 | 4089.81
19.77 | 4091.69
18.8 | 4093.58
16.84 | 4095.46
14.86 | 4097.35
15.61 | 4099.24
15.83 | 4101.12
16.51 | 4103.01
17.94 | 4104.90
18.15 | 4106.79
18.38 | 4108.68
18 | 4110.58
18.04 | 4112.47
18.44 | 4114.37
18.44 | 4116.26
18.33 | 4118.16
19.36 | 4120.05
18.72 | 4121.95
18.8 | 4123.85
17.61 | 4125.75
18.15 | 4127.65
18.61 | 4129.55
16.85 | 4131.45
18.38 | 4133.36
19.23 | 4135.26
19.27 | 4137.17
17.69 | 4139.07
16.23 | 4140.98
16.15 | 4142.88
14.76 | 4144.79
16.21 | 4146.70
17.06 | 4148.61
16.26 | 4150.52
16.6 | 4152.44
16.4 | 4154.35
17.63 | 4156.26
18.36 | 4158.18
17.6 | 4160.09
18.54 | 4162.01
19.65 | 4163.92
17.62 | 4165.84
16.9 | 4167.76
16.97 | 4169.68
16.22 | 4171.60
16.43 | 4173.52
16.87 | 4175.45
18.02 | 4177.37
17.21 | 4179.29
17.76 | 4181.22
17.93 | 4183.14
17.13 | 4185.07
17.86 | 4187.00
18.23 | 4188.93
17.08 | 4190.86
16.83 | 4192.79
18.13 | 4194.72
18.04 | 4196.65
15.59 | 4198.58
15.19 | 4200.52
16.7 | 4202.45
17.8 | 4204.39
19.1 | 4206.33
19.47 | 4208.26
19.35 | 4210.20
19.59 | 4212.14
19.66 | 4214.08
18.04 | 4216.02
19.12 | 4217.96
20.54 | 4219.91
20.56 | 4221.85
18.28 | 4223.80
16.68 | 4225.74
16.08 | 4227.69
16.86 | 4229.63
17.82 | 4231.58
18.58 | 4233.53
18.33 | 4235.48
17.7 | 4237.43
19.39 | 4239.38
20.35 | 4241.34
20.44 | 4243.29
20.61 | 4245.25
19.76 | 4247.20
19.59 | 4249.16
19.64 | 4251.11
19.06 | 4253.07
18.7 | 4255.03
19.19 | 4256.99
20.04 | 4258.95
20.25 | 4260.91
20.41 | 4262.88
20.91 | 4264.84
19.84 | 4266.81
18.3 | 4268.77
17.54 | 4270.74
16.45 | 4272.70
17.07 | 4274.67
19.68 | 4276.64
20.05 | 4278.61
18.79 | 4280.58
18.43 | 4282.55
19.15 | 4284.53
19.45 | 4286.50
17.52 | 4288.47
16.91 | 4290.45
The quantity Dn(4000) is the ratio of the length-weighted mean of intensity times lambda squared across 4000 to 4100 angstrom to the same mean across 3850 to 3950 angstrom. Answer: 2.0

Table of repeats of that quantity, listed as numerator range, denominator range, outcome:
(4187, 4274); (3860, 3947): 2.24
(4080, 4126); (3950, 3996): 1.54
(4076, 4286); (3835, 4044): 1.67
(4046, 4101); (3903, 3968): 1.86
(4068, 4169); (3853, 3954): 2.01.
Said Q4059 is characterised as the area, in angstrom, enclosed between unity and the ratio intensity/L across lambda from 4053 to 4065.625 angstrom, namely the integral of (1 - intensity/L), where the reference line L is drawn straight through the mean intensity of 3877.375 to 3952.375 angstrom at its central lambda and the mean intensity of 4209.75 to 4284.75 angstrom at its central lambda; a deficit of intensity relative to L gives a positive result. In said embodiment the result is -2.9 angstrom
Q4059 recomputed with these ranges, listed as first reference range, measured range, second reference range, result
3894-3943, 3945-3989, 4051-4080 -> 1.5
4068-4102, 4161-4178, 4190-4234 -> 0.6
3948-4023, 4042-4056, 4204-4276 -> -1.1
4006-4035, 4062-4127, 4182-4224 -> 1.9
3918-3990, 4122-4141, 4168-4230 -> -2.9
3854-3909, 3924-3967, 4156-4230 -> 6.9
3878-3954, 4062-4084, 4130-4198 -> -4.4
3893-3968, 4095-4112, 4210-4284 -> -2.1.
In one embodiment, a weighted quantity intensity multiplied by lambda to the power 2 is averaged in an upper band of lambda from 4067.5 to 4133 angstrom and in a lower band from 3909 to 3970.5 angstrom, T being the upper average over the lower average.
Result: 2.0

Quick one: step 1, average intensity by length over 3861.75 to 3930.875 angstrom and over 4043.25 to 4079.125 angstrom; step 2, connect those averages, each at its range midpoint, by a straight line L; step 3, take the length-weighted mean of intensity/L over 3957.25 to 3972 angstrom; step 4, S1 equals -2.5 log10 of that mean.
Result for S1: 0.46 mag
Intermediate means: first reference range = 10.3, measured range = 8.6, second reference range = 17.3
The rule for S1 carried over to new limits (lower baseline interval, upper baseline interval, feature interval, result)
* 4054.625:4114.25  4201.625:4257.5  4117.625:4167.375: 0.03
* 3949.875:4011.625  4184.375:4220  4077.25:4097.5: -0.18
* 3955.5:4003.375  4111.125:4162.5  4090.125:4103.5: -0.03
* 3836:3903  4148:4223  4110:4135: -0.14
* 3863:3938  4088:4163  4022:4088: -0.18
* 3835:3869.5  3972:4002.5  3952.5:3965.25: 0.19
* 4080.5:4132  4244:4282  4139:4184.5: 0.09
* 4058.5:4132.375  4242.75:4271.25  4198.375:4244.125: 0.05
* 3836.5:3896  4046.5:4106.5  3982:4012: -0.19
